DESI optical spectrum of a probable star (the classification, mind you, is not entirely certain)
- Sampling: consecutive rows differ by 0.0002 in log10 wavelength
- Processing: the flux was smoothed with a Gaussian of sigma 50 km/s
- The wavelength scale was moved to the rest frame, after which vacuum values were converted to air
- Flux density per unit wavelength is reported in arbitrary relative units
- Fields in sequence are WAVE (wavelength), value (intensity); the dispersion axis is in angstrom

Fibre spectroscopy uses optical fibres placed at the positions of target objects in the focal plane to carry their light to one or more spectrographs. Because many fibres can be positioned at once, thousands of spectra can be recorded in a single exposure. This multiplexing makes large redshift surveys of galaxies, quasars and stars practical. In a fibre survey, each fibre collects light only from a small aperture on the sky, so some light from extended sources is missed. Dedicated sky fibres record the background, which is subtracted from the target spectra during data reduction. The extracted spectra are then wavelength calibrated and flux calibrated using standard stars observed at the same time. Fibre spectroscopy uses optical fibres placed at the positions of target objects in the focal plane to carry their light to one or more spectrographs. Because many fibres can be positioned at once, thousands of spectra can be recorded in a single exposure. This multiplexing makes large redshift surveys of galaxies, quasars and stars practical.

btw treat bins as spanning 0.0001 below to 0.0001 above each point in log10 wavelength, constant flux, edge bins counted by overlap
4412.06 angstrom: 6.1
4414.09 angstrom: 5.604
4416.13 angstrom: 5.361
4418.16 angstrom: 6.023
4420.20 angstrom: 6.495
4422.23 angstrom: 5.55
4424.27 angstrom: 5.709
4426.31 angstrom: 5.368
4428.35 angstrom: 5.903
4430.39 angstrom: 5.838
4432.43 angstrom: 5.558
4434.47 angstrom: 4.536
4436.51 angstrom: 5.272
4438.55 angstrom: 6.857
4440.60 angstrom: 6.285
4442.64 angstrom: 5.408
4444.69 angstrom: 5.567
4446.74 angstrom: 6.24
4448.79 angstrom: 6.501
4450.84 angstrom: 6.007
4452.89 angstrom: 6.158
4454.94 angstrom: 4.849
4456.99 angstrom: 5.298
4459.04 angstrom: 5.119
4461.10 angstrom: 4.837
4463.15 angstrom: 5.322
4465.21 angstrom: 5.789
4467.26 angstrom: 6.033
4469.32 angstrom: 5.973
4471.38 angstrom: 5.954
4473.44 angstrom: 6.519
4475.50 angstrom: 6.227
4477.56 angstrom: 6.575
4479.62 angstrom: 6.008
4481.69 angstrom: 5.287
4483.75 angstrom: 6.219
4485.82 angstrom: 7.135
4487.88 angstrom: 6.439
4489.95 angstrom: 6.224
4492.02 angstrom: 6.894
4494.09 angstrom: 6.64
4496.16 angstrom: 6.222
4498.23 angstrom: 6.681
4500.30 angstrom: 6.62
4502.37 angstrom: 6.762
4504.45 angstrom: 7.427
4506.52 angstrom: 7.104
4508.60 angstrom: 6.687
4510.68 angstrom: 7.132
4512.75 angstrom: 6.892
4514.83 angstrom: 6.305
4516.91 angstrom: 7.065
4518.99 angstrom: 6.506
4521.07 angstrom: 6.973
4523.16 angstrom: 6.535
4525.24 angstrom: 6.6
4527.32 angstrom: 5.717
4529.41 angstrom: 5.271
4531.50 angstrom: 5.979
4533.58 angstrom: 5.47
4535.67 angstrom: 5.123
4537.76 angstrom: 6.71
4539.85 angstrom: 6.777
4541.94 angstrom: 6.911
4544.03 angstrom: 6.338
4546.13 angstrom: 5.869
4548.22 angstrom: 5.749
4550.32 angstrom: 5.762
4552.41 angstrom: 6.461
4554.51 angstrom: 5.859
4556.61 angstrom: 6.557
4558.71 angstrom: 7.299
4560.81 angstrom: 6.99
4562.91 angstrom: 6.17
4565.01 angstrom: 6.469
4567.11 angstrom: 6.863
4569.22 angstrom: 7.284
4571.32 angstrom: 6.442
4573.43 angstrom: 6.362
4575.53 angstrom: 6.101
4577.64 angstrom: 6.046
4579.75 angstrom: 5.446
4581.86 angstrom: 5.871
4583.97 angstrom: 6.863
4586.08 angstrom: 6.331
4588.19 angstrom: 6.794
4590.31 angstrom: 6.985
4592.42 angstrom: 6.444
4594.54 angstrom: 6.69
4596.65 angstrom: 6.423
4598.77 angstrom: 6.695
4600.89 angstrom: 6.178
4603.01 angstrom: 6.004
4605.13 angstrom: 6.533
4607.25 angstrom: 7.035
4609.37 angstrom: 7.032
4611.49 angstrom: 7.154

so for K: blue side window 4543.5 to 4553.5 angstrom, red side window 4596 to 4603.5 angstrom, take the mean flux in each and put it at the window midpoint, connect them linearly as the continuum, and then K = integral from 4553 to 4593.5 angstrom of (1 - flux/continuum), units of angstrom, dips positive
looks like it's -2.04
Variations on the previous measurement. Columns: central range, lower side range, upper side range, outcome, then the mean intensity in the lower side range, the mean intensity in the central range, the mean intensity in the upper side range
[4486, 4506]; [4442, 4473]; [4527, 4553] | -2.9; 5.69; 6.69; 6.01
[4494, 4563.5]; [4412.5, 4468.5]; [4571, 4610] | -3.7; 5.69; 6.44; 6.43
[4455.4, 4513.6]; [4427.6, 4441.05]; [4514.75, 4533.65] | -2.2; 5.73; 6.27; 6.28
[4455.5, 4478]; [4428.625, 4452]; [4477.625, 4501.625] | 1.5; 5.83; 5.75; 6.41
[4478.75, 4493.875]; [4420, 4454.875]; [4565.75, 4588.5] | -0.8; 5.8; 6.33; 6.39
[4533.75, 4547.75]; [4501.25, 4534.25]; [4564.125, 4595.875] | 0.6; 6.54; 6.21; 6.47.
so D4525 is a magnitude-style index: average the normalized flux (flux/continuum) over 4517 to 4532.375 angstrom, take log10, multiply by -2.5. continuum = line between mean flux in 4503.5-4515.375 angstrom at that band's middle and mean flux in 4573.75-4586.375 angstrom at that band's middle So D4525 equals 0.082 mag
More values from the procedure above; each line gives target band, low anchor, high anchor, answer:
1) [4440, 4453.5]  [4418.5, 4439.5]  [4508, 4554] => -0.04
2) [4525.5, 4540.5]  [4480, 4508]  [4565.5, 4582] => 0.10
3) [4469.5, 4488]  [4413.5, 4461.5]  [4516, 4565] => -0.06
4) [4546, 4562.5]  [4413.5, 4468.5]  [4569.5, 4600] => -0.01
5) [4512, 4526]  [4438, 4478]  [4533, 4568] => -0.09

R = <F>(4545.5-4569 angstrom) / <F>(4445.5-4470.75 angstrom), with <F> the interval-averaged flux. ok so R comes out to 1.13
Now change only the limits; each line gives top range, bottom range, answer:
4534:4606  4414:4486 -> 1.10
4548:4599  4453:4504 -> 1.06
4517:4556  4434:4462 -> 1.09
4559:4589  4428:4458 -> 1.12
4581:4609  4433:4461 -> 1.15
